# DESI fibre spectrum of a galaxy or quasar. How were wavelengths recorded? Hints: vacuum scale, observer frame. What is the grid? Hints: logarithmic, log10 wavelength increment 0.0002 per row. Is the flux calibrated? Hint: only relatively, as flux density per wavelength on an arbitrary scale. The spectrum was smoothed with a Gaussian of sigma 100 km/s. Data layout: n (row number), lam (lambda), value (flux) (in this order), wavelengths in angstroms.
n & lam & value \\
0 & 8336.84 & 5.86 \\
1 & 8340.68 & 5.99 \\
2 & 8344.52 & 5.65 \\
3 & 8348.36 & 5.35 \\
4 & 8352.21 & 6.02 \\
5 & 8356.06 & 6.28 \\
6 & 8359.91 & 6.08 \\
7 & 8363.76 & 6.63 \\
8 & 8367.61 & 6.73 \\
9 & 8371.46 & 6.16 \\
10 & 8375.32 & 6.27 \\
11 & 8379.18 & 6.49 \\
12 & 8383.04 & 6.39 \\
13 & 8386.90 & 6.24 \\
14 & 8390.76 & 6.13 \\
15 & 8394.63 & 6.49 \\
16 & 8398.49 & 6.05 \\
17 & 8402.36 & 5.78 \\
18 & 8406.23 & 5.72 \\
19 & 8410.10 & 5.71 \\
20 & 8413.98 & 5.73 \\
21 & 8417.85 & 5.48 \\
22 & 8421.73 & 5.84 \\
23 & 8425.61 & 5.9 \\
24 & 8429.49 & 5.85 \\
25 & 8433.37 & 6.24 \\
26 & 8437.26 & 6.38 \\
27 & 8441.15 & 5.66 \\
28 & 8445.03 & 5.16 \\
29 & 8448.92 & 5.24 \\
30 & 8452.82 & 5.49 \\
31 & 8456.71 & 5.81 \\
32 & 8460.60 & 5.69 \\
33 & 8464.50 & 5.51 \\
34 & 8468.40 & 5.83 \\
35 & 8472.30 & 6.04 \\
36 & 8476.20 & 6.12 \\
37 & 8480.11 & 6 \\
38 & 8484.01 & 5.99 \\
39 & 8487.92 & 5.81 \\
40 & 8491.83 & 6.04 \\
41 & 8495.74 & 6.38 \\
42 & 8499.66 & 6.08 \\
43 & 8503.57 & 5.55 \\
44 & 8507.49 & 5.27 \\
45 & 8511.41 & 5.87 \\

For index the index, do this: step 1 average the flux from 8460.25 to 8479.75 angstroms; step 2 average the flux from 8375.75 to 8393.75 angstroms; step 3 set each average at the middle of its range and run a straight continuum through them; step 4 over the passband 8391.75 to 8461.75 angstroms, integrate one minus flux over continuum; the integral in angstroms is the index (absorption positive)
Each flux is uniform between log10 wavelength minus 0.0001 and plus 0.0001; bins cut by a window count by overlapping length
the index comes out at 3.4 angstroms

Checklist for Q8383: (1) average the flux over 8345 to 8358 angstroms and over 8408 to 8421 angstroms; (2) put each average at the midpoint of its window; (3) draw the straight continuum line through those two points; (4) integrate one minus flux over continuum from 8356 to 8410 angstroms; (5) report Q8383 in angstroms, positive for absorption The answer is -4.4 angstroms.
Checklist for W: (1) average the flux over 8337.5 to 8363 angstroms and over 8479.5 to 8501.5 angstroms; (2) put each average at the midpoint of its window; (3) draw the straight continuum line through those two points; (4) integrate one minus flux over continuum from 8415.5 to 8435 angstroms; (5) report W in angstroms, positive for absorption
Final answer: 0.5 angstroms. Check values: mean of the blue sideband 5.93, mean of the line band 5.86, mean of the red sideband 6.05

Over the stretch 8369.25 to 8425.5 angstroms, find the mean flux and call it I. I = 6.03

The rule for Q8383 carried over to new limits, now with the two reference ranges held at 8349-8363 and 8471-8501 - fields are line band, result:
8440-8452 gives 1.43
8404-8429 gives 1.39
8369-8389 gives -0.76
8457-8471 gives 0.82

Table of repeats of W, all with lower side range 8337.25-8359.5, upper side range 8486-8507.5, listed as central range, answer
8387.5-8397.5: -0.7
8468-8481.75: -0.3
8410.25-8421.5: 0.4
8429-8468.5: 1.3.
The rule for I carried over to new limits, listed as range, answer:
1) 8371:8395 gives 6.31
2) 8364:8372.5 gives 6.52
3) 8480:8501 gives 6.05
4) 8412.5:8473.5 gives 5.74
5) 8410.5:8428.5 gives 5.74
